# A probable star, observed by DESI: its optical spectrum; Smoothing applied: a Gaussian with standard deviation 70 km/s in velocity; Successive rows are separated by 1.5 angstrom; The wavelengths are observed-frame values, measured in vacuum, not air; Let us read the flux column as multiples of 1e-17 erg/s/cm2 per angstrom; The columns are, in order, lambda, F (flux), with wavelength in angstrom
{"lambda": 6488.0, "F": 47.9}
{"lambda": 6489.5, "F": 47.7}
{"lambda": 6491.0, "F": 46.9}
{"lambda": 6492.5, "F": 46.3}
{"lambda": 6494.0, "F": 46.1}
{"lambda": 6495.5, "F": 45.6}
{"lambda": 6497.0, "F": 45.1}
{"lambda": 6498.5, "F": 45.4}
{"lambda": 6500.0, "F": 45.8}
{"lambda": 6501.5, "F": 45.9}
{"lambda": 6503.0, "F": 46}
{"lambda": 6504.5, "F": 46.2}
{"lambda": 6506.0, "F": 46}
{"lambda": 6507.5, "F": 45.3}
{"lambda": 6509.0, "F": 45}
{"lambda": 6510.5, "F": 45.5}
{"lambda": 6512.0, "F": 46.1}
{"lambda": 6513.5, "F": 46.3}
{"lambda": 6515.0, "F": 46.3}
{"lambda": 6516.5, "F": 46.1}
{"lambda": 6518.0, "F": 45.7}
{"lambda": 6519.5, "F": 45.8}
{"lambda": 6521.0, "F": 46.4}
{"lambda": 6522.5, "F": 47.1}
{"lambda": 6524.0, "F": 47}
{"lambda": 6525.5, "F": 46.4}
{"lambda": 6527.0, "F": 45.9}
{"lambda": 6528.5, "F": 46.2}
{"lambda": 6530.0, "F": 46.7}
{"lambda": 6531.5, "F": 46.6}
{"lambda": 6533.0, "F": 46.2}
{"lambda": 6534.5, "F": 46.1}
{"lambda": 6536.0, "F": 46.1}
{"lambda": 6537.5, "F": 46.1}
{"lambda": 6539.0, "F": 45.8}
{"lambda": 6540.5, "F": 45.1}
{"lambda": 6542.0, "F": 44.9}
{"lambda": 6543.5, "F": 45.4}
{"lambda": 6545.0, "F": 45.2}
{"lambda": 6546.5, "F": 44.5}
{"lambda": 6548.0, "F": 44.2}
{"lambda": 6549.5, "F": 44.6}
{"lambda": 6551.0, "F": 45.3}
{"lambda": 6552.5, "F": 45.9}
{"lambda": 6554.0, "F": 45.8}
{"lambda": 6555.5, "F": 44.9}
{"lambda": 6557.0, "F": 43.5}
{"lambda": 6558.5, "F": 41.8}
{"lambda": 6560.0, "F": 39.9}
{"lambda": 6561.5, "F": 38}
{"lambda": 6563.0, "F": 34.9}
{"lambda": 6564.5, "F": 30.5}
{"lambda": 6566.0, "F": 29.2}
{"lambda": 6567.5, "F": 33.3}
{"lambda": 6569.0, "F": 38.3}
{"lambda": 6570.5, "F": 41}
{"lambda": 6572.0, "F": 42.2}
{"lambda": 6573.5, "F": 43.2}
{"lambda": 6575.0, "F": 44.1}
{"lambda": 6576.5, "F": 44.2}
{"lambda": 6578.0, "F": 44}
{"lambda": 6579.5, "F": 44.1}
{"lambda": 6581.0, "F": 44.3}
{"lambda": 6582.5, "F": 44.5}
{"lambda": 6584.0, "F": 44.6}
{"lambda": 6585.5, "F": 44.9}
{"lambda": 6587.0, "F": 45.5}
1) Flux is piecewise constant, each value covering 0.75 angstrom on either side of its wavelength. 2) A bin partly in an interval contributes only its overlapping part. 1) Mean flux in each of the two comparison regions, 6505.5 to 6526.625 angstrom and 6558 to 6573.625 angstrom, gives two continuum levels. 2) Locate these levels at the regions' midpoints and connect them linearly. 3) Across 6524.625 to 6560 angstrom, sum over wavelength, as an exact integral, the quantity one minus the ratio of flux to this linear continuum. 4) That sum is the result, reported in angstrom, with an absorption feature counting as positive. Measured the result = -3.3 angstrom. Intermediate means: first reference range 46.1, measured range 45.2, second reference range 37.2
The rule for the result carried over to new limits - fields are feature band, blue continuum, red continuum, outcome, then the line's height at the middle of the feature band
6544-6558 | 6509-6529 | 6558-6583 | -0.9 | 42.2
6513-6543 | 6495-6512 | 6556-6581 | -1.9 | 43.4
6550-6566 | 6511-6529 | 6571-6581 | 1.4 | 44.5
